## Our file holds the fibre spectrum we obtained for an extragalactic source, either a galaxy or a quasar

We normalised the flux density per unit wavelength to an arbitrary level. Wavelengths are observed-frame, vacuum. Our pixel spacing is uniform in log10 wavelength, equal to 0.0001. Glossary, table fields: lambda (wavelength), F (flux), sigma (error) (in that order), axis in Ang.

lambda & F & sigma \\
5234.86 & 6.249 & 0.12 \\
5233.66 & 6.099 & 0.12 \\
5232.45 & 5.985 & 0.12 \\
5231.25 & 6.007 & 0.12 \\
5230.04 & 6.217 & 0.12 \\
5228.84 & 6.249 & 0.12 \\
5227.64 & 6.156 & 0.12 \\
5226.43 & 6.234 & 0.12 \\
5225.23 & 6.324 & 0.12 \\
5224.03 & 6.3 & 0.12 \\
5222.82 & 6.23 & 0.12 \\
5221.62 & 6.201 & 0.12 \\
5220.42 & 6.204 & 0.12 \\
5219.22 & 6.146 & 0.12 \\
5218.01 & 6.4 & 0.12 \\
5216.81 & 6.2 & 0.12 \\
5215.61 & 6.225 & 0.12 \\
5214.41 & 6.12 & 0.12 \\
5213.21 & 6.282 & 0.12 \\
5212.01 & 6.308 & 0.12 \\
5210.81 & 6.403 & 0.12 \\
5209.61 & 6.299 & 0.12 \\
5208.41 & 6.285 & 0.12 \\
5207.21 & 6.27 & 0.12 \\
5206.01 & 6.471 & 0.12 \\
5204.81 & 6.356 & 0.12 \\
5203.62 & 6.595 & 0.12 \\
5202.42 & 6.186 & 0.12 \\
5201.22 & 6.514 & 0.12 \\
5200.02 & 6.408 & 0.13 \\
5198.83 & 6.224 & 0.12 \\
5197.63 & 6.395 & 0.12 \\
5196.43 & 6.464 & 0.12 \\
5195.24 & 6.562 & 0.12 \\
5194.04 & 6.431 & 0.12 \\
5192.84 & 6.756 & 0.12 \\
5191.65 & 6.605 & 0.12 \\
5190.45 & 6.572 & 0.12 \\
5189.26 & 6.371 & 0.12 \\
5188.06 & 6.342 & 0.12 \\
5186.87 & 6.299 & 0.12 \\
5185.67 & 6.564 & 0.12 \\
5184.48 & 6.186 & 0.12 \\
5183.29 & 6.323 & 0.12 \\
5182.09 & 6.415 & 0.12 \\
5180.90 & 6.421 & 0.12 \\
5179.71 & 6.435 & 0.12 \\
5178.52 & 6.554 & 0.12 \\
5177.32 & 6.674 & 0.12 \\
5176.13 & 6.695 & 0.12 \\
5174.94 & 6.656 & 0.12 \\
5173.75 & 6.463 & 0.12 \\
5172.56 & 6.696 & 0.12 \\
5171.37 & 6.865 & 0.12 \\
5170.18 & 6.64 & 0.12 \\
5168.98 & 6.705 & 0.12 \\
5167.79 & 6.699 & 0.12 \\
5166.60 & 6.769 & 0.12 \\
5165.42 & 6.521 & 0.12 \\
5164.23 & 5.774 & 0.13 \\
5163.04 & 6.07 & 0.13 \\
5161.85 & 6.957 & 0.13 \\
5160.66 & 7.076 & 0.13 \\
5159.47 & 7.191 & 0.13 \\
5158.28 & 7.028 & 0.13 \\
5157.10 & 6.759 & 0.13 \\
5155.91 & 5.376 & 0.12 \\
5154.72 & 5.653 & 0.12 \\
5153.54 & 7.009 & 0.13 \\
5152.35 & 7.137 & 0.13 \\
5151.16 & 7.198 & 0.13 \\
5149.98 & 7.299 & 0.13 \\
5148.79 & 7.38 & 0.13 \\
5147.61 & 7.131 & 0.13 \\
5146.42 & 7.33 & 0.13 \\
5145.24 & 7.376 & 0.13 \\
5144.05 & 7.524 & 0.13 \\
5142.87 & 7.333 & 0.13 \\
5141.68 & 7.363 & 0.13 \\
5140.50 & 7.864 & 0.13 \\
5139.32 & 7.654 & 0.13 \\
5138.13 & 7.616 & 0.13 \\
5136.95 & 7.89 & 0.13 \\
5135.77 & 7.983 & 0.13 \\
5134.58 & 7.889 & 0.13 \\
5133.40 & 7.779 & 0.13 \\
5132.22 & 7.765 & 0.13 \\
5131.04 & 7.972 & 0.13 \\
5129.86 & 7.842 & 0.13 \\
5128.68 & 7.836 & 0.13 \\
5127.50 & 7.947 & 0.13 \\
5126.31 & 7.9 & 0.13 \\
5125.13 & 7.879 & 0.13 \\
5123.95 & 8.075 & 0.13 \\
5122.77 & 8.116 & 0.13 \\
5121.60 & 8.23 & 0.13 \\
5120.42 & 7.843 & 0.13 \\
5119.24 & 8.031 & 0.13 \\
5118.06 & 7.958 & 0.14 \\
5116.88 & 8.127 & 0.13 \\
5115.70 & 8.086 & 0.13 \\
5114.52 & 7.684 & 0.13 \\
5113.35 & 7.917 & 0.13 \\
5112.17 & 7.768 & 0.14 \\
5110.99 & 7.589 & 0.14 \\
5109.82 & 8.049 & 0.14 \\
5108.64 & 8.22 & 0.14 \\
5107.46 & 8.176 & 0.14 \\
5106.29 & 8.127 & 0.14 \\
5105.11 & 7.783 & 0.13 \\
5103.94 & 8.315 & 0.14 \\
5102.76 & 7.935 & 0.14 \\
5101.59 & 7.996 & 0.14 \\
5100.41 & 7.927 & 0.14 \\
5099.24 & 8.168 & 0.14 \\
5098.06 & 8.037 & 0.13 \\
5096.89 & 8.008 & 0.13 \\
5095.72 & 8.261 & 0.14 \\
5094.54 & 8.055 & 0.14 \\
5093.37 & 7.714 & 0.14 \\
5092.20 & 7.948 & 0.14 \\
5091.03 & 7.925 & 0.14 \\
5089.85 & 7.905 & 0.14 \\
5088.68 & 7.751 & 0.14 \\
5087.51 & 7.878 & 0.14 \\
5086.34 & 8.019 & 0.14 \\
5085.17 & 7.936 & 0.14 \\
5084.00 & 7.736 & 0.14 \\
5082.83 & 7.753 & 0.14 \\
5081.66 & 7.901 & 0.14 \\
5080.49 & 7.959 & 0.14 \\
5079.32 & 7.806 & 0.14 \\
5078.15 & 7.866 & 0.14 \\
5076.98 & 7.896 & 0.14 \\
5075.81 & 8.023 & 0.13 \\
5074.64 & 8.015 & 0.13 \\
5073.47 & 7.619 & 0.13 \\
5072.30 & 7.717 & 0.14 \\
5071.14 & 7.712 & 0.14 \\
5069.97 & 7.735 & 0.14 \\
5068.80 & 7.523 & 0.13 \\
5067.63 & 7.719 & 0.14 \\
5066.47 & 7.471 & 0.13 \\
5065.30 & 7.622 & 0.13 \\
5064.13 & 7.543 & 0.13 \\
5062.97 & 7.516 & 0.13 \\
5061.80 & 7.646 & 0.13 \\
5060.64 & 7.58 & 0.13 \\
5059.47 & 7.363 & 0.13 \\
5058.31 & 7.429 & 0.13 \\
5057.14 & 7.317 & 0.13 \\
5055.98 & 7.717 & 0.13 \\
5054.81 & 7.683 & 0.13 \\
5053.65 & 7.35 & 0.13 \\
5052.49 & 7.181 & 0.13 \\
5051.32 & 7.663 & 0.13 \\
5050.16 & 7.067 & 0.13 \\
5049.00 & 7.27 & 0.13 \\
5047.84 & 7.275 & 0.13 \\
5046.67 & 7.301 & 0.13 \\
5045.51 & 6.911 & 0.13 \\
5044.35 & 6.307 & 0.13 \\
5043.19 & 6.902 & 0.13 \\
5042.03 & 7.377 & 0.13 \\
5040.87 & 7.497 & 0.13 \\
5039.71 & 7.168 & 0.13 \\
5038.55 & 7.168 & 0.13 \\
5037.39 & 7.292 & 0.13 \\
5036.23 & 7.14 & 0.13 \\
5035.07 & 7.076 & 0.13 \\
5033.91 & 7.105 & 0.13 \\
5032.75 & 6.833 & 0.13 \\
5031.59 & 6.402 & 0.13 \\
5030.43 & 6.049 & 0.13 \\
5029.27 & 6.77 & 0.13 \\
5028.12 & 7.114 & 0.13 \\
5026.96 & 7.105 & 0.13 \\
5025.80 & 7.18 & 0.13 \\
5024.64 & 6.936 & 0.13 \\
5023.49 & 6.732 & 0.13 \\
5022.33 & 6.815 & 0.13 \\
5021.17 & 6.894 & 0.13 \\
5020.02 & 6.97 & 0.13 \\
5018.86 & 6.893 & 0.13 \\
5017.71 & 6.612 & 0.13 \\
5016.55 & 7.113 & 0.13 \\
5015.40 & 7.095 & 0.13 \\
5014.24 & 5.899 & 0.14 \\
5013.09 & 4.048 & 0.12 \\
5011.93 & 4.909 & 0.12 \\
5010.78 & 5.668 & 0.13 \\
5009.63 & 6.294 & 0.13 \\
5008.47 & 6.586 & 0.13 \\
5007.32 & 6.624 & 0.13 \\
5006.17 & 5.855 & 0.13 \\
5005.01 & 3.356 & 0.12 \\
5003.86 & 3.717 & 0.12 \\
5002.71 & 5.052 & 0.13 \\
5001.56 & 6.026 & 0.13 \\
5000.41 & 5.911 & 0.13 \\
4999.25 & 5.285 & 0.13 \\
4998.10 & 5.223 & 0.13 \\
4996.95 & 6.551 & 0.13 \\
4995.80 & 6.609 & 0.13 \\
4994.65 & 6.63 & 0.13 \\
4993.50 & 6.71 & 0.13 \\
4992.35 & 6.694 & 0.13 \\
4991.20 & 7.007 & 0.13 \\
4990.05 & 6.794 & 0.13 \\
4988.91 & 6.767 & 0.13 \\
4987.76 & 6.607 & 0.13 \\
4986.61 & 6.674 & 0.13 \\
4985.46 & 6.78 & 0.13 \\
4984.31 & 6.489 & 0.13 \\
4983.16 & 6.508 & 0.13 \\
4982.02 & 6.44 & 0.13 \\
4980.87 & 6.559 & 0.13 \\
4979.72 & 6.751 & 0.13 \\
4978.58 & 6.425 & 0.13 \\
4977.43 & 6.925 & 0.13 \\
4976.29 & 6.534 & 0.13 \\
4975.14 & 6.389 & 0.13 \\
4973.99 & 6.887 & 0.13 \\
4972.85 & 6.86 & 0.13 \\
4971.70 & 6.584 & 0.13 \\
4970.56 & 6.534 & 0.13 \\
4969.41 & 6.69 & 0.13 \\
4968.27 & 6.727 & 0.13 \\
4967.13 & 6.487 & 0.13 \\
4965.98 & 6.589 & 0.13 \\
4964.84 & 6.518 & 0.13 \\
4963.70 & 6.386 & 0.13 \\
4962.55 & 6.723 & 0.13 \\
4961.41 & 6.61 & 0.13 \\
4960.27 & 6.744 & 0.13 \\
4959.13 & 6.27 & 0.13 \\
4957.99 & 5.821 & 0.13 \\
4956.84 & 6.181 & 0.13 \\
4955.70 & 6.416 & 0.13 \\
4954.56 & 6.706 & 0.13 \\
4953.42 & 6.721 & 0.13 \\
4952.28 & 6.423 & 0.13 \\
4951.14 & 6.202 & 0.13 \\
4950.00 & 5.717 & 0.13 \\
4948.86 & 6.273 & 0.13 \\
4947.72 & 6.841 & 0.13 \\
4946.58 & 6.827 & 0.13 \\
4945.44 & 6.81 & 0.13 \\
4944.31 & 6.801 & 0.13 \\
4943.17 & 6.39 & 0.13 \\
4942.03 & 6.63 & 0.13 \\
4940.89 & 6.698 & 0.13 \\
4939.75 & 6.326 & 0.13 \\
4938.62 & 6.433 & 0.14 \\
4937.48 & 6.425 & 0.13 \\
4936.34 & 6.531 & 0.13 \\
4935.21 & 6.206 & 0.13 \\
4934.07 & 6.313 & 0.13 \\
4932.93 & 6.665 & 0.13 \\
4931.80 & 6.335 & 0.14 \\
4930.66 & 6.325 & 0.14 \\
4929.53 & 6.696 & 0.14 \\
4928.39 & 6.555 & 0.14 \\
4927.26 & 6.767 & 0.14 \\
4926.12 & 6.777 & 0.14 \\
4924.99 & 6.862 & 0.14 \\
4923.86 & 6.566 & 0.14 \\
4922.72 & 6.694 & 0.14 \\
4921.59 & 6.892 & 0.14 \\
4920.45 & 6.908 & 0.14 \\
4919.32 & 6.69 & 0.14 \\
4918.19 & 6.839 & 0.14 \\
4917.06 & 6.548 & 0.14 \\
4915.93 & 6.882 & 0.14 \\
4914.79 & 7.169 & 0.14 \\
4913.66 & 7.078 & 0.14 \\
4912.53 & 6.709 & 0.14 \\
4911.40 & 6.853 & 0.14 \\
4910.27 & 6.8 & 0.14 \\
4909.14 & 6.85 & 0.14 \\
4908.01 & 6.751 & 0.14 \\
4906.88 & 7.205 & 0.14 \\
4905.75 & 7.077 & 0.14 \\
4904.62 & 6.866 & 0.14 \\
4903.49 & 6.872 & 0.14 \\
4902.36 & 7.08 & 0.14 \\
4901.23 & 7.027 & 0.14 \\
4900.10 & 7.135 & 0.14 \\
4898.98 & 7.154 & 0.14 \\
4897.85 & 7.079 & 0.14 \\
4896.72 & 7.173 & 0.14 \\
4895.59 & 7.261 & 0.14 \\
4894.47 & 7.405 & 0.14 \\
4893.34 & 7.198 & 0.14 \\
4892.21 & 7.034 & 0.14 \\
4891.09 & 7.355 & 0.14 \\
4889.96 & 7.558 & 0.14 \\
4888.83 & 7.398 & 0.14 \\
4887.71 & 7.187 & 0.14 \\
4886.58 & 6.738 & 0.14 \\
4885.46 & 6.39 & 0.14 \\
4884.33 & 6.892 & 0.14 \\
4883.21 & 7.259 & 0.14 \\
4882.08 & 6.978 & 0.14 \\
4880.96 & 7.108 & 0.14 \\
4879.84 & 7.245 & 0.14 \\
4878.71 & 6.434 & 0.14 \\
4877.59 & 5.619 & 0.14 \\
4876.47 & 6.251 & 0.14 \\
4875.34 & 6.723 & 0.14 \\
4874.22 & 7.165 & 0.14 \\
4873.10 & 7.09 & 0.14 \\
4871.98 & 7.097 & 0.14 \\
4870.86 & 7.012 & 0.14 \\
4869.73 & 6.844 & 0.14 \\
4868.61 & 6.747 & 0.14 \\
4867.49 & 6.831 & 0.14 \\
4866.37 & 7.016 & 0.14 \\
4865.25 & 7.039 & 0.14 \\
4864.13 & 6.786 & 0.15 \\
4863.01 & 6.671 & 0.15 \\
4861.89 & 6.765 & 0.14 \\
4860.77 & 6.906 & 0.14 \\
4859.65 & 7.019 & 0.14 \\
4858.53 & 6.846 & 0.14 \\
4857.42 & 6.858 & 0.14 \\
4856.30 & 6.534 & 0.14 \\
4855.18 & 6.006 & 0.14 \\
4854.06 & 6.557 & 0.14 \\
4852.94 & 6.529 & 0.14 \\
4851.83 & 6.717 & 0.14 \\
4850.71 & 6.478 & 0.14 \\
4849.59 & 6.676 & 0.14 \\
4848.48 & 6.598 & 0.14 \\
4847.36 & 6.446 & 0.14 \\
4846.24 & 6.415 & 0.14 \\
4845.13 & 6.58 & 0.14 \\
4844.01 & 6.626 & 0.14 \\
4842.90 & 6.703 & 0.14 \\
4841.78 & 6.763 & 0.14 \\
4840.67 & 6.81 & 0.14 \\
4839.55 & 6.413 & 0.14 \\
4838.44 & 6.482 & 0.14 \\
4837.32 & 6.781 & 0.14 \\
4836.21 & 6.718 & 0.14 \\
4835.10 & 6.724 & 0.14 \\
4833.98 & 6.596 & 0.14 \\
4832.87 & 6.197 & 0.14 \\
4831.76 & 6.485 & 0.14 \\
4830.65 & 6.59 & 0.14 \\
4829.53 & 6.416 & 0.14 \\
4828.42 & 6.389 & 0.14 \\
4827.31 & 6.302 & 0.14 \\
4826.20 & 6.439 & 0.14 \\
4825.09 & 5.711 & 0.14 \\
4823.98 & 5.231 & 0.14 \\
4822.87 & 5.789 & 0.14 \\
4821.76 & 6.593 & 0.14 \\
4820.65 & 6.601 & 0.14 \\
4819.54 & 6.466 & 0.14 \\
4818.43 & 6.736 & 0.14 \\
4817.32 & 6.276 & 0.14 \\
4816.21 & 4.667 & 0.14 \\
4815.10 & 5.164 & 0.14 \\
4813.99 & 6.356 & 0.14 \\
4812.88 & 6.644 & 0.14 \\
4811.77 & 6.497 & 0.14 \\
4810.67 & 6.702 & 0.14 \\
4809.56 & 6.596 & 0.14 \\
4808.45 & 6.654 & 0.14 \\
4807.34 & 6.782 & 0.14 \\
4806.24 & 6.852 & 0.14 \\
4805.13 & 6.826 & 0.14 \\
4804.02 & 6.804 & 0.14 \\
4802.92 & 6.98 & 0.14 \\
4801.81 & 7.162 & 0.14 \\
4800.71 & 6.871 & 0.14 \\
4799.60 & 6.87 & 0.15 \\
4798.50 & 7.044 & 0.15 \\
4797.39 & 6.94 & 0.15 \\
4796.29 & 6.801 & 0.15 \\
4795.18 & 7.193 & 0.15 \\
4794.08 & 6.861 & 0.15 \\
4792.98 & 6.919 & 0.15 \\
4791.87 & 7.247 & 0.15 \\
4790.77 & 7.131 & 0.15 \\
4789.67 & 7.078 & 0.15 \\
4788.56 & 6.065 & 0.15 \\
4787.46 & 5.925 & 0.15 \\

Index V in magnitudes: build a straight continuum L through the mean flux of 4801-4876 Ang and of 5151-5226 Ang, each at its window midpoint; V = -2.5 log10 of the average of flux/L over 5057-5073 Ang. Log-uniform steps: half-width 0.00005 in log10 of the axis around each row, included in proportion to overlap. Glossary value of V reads -0.166 mag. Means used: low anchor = 6.58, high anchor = 6.46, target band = 7.57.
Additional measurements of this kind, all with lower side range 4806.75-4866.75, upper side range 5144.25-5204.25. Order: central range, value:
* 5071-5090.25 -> -0.19 mag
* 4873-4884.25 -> -0.05 mag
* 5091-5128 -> -0.21 mag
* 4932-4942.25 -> 0.01 mag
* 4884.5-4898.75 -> -0.10 mag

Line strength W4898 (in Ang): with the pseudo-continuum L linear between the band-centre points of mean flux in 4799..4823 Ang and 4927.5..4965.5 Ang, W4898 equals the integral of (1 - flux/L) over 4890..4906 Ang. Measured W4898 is -1.6 Ang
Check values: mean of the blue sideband 6.51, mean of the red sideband 6.47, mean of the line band 7.14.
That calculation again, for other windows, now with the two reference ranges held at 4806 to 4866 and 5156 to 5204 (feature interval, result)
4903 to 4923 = -1.2 Ang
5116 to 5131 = -3.4 Ang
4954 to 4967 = 0.1 Ang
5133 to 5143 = -1.8 Ang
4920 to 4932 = -0.3 Ang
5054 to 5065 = -1.7 Ang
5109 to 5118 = -1.9 Ang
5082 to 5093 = -2.3 Ang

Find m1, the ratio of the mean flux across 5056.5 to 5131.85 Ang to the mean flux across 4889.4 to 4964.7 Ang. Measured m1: 1.17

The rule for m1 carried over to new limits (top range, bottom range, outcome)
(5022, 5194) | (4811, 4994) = 1.10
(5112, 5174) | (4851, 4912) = 1.06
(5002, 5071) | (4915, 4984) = 1.04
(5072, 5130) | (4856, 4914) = 1.14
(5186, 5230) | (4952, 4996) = 0.96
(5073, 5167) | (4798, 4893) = 1.15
